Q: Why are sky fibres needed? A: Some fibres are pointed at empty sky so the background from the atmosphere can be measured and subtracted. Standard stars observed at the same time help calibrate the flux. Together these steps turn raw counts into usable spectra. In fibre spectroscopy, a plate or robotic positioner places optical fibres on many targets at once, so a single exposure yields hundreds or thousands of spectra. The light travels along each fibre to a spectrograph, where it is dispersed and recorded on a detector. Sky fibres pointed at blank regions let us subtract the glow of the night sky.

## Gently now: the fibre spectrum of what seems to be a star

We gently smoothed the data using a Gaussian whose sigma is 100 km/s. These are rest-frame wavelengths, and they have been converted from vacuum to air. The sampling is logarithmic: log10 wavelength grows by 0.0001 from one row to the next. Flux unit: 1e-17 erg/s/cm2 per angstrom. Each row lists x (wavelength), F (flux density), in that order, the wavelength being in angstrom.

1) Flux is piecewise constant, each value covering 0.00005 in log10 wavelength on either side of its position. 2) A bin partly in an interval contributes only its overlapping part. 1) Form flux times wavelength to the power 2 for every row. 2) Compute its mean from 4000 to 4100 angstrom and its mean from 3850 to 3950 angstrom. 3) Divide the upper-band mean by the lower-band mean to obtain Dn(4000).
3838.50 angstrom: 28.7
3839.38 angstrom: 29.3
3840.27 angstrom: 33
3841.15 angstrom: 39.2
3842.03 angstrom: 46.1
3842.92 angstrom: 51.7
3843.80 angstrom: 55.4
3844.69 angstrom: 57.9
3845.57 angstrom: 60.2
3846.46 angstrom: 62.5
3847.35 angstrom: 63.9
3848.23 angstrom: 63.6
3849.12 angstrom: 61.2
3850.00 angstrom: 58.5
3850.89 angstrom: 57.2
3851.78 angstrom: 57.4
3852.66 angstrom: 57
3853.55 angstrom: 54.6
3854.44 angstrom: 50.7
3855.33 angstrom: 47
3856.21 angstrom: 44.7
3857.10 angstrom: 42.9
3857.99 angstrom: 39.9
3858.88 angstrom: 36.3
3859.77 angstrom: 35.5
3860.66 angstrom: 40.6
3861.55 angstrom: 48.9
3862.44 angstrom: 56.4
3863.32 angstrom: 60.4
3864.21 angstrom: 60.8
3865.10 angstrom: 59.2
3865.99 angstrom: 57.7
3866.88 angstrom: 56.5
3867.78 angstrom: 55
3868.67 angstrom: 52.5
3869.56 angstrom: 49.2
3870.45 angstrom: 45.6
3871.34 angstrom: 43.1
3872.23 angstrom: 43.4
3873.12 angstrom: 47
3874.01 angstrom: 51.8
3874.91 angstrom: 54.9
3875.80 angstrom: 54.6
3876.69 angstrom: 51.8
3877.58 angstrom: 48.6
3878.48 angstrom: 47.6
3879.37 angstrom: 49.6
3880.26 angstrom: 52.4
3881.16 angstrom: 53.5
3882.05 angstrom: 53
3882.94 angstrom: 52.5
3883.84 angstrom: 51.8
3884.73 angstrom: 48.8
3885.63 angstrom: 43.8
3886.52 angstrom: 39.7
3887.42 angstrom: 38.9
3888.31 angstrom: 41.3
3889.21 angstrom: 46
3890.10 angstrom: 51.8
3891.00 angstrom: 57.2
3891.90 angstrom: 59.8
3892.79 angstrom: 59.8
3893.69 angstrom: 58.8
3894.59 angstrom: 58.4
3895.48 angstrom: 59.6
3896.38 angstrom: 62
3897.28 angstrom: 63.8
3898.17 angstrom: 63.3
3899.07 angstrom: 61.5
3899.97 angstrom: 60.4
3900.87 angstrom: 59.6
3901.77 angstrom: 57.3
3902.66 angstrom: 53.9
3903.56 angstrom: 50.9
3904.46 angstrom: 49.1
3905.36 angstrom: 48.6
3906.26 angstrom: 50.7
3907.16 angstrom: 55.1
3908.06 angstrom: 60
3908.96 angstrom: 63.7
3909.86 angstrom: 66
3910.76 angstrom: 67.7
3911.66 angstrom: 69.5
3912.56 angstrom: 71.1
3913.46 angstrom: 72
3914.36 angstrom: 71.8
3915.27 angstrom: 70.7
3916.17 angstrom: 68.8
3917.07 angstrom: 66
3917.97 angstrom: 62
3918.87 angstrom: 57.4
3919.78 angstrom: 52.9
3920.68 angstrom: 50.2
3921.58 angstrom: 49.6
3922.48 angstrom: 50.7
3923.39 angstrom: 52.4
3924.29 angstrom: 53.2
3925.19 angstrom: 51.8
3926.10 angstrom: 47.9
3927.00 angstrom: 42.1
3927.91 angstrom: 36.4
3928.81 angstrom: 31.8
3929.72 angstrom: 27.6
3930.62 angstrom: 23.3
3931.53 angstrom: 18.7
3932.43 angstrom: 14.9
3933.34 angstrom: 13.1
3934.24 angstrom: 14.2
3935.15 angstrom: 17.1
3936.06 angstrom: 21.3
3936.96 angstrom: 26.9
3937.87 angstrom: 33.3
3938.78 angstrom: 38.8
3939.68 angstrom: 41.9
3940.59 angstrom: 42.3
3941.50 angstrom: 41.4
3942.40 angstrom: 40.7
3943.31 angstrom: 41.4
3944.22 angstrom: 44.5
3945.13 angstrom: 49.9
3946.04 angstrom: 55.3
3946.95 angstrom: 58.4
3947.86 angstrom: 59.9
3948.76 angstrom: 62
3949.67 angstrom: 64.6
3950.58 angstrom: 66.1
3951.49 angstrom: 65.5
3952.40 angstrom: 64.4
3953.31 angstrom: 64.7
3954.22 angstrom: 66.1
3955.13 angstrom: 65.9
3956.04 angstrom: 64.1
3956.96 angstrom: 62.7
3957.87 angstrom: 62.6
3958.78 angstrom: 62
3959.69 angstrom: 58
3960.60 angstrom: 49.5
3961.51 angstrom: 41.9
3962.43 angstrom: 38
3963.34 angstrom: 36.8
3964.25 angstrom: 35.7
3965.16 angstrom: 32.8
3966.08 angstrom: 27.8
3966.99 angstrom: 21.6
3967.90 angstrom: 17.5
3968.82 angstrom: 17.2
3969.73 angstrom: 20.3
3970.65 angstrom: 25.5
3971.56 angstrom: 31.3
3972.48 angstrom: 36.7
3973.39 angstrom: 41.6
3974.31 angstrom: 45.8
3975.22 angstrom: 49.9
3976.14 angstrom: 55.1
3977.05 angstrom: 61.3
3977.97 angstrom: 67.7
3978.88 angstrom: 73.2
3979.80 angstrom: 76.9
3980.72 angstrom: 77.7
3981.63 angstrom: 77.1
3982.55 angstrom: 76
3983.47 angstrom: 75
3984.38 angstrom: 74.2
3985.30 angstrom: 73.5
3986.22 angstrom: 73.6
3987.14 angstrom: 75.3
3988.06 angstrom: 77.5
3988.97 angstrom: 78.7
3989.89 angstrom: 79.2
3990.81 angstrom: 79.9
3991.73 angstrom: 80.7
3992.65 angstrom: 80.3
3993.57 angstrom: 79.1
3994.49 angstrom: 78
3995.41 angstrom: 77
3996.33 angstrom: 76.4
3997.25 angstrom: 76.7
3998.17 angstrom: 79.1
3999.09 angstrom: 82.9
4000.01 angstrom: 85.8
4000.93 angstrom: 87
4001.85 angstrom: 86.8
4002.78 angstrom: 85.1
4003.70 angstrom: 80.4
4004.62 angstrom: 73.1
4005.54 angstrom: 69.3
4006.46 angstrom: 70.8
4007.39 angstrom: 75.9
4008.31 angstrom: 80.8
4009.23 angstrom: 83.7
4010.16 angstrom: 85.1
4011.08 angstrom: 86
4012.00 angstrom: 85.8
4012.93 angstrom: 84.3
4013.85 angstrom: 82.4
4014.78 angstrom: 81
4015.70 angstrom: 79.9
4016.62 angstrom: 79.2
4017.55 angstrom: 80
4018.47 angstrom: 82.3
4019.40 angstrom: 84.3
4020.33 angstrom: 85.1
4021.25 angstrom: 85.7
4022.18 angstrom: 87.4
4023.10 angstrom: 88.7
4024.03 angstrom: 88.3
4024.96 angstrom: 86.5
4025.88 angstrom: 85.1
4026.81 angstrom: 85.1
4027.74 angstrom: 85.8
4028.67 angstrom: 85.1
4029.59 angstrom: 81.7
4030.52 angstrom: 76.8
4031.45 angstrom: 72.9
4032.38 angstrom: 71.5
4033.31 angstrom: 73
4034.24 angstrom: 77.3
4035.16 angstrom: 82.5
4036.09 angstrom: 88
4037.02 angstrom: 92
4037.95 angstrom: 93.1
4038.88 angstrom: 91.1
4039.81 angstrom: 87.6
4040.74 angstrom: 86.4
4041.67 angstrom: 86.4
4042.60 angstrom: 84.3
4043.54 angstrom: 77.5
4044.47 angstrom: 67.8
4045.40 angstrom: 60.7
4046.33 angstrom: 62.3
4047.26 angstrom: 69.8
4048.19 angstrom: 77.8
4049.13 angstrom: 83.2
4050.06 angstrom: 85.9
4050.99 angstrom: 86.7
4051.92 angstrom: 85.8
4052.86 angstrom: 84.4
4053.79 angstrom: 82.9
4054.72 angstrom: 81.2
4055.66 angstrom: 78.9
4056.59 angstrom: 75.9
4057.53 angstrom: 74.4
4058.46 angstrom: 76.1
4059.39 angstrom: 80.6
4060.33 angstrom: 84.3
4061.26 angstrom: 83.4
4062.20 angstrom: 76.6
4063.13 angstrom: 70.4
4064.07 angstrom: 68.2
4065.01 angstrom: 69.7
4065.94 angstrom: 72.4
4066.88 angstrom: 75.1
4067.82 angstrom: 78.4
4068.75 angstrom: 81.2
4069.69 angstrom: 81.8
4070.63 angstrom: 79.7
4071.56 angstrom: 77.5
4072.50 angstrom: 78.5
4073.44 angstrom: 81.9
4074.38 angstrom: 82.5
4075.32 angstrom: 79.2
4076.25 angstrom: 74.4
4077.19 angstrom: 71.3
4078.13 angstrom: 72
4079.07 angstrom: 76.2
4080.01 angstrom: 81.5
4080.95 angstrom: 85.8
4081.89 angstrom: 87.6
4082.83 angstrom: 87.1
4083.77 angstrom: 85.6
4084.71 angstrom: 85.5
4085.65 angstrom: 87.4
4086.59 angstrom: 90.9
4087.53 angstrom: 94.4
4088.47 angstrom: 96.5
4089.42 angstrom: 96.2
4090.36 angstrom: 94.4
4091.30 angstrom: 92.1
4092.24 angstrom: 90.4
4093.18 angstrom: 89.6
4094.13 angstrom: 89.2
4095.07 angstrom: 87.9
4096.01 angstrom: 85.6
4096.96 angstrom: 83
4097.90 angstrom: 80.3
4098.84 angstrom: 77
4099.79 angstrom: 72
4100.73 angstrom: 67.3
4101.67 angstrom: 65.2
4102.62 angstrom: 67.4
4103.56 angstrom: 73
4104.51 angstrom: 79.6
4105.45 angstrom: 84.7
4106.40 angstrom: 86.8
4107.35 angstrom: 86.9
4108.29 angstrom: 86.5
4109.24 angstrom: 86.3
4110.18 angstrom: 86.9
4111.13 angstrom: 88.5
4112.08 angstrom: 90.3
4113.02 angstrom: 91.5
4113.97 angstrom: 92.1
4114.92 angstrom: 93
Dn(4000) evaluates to 1.8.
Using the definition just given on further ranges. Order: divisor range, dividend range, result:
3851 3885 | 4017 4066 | 1.75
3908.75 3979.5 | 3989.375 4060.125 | 1.78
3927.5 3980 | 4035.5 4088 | 1.95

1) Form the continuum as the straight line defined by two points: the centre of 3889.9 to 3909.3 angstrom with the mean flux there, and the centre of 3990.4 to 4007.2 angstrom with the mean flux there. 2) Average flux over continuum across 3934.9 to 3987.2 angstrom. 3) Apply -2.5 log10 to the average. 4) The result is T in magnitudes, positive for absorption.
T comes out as 0.368 mag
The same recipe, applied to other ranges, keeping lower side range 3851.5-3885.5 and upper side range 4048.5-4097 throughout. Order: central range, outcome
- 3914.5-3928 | 0.07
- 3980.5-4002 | -0.13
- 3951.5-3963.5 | 0.12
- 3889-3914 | -0.07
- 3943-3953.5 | 0.08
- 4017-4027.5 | -0.15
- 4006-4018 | -0.12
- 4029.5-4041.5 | -0.09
